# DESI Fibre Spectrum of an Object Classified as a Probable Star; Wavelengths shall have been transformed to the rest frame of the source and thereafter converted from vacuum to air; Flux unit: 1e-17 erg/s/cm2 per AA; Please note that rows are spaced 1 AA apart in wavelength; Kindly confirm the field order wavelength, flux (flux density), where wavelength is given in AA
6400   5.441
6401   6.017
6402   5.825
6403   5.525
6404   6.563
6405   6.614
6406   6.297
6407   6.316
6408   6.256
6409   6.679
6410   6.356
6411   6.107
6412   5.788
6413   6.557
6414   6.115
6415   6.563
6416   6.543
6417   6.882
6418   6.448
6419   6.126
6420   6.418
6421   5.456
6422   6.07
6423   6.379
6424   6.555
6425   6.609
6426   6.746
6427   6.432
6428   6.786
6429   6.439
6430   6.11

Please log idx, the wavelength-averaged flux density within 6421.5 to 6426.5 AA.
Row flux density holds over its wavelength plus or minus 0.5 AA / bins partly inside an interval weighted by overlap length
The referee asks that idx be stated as 6.47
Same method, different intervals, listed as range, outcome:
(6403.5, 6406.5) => 6.49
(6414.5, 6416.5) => 6.55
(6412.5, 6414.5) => 6.34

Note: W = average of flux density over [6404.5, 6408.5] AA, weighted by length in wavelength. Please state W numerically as 6.37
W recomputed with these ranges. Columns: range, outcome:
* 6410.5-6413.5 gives 6.15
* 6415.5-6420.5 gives 6.48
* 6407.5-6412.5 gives 6.24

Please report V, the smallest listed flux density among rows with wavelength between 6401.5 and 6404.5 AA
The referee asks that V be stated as 5.525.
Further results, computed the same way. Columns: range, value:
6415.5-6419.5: 6.126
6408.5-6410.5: 6.356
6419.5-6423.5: 5.456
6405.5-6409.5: 6.256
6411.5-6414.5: 5.788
